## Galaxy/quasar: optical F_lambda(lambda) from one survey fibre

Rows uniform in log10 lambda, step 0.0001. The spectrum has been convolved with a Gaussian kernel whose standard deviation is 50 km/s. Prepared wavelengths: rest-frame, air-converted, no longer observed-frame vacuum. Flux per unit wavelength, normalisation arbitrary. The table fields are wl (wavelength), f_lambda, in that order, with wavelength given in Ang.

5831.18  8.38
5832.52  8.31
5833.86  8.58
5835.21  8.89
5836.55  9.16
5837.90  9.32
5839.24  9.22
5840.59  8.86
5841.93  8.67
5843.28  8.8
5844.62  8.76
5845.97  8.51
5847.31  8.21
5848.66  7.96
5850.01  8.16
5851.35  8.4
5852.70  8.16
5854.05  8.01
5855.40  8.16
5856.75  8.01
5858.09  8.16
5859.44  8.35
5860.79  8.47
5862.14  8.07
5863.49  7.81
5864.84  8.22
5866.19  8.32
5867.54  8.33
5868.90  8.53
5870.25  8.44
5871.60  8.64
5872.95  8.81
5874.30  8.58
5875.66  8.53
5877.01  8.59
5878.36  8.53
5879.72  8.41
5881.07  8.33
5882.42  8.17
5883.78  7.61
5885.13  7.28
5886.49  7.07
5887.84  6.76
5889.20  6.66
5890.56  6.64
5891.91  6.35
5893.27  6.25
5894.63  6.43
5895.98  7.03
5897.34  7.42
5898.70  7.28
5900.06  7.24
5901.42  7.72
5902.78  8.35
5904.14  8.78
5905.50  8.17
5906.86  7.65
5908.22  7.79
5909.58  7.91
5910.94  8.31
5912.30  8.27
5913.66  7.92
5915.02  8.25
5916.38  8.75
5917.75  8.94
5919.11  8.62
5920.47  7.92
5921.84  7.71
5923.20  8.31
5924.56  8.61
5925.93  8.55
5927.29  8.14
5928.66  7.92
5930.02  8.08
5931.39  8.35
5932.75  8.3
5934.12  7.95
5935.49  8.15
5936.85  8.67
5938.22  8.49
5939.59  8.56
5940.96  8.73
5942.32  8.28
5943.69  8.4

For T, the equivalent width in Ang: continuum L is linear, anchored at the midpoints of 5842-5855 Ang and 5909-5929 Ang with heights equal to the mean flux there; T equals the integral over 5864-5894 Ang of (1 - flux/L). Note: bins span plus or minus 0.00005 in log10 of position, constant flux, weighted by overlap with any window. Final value 1.64 Ang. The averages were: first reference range 8.34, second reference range 8.28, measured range 7.86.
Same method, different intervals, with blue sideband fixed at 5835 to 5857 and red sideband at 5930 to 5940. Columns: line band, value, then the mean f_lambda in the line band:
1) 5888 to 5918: 2.8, 7.61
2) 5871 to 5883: -0.1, 8.52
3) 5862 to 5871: 0.2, 8.26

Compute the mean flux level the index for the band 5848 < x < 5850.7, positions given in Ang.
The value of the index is 8.08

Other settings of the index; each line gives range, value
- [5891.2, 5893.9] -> 6.31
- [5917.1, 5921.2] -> 8.48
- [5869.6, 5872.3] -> 8.56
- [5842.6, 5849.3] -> 8.45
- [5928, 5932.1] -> 8.13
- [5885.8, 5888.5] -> 6.92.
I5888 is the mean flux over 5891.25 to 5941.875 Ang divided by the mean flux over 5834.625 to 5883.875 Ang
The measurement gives 0.9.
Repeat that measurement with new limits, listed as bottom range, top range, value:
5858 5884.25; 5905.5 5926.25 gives 0.98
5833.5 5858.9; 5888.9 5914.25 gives 0.88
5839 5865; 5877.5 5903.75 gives 0.88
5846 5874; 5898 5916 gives 0.97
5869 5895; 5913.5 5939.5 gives 1.08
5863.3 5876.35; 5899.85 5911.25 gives 0.95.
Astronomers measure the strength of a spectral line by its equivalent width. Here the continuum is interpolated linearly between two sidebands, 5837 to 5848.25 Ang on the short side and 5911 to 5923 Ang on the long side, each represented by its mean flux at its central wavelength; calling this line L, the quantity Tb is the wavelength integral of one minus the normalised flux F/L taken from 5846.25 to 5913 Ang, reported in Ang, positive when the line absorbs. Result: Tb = 5.0 Ang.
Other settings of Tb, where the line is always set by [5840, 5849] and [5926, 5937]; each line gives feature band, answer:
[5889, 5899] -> 1.93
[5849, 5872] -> 0.69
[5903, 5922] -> 0.10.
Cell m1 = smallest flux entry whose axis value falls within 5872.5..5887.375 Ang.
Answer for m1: 7.07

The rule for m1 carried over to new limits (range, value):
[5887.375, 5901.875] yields 6.25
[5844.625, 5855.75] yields 7.96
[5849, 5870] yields 7.81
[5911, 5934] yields 7.71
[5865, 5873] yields 8.32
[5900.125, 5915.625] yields 7.65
